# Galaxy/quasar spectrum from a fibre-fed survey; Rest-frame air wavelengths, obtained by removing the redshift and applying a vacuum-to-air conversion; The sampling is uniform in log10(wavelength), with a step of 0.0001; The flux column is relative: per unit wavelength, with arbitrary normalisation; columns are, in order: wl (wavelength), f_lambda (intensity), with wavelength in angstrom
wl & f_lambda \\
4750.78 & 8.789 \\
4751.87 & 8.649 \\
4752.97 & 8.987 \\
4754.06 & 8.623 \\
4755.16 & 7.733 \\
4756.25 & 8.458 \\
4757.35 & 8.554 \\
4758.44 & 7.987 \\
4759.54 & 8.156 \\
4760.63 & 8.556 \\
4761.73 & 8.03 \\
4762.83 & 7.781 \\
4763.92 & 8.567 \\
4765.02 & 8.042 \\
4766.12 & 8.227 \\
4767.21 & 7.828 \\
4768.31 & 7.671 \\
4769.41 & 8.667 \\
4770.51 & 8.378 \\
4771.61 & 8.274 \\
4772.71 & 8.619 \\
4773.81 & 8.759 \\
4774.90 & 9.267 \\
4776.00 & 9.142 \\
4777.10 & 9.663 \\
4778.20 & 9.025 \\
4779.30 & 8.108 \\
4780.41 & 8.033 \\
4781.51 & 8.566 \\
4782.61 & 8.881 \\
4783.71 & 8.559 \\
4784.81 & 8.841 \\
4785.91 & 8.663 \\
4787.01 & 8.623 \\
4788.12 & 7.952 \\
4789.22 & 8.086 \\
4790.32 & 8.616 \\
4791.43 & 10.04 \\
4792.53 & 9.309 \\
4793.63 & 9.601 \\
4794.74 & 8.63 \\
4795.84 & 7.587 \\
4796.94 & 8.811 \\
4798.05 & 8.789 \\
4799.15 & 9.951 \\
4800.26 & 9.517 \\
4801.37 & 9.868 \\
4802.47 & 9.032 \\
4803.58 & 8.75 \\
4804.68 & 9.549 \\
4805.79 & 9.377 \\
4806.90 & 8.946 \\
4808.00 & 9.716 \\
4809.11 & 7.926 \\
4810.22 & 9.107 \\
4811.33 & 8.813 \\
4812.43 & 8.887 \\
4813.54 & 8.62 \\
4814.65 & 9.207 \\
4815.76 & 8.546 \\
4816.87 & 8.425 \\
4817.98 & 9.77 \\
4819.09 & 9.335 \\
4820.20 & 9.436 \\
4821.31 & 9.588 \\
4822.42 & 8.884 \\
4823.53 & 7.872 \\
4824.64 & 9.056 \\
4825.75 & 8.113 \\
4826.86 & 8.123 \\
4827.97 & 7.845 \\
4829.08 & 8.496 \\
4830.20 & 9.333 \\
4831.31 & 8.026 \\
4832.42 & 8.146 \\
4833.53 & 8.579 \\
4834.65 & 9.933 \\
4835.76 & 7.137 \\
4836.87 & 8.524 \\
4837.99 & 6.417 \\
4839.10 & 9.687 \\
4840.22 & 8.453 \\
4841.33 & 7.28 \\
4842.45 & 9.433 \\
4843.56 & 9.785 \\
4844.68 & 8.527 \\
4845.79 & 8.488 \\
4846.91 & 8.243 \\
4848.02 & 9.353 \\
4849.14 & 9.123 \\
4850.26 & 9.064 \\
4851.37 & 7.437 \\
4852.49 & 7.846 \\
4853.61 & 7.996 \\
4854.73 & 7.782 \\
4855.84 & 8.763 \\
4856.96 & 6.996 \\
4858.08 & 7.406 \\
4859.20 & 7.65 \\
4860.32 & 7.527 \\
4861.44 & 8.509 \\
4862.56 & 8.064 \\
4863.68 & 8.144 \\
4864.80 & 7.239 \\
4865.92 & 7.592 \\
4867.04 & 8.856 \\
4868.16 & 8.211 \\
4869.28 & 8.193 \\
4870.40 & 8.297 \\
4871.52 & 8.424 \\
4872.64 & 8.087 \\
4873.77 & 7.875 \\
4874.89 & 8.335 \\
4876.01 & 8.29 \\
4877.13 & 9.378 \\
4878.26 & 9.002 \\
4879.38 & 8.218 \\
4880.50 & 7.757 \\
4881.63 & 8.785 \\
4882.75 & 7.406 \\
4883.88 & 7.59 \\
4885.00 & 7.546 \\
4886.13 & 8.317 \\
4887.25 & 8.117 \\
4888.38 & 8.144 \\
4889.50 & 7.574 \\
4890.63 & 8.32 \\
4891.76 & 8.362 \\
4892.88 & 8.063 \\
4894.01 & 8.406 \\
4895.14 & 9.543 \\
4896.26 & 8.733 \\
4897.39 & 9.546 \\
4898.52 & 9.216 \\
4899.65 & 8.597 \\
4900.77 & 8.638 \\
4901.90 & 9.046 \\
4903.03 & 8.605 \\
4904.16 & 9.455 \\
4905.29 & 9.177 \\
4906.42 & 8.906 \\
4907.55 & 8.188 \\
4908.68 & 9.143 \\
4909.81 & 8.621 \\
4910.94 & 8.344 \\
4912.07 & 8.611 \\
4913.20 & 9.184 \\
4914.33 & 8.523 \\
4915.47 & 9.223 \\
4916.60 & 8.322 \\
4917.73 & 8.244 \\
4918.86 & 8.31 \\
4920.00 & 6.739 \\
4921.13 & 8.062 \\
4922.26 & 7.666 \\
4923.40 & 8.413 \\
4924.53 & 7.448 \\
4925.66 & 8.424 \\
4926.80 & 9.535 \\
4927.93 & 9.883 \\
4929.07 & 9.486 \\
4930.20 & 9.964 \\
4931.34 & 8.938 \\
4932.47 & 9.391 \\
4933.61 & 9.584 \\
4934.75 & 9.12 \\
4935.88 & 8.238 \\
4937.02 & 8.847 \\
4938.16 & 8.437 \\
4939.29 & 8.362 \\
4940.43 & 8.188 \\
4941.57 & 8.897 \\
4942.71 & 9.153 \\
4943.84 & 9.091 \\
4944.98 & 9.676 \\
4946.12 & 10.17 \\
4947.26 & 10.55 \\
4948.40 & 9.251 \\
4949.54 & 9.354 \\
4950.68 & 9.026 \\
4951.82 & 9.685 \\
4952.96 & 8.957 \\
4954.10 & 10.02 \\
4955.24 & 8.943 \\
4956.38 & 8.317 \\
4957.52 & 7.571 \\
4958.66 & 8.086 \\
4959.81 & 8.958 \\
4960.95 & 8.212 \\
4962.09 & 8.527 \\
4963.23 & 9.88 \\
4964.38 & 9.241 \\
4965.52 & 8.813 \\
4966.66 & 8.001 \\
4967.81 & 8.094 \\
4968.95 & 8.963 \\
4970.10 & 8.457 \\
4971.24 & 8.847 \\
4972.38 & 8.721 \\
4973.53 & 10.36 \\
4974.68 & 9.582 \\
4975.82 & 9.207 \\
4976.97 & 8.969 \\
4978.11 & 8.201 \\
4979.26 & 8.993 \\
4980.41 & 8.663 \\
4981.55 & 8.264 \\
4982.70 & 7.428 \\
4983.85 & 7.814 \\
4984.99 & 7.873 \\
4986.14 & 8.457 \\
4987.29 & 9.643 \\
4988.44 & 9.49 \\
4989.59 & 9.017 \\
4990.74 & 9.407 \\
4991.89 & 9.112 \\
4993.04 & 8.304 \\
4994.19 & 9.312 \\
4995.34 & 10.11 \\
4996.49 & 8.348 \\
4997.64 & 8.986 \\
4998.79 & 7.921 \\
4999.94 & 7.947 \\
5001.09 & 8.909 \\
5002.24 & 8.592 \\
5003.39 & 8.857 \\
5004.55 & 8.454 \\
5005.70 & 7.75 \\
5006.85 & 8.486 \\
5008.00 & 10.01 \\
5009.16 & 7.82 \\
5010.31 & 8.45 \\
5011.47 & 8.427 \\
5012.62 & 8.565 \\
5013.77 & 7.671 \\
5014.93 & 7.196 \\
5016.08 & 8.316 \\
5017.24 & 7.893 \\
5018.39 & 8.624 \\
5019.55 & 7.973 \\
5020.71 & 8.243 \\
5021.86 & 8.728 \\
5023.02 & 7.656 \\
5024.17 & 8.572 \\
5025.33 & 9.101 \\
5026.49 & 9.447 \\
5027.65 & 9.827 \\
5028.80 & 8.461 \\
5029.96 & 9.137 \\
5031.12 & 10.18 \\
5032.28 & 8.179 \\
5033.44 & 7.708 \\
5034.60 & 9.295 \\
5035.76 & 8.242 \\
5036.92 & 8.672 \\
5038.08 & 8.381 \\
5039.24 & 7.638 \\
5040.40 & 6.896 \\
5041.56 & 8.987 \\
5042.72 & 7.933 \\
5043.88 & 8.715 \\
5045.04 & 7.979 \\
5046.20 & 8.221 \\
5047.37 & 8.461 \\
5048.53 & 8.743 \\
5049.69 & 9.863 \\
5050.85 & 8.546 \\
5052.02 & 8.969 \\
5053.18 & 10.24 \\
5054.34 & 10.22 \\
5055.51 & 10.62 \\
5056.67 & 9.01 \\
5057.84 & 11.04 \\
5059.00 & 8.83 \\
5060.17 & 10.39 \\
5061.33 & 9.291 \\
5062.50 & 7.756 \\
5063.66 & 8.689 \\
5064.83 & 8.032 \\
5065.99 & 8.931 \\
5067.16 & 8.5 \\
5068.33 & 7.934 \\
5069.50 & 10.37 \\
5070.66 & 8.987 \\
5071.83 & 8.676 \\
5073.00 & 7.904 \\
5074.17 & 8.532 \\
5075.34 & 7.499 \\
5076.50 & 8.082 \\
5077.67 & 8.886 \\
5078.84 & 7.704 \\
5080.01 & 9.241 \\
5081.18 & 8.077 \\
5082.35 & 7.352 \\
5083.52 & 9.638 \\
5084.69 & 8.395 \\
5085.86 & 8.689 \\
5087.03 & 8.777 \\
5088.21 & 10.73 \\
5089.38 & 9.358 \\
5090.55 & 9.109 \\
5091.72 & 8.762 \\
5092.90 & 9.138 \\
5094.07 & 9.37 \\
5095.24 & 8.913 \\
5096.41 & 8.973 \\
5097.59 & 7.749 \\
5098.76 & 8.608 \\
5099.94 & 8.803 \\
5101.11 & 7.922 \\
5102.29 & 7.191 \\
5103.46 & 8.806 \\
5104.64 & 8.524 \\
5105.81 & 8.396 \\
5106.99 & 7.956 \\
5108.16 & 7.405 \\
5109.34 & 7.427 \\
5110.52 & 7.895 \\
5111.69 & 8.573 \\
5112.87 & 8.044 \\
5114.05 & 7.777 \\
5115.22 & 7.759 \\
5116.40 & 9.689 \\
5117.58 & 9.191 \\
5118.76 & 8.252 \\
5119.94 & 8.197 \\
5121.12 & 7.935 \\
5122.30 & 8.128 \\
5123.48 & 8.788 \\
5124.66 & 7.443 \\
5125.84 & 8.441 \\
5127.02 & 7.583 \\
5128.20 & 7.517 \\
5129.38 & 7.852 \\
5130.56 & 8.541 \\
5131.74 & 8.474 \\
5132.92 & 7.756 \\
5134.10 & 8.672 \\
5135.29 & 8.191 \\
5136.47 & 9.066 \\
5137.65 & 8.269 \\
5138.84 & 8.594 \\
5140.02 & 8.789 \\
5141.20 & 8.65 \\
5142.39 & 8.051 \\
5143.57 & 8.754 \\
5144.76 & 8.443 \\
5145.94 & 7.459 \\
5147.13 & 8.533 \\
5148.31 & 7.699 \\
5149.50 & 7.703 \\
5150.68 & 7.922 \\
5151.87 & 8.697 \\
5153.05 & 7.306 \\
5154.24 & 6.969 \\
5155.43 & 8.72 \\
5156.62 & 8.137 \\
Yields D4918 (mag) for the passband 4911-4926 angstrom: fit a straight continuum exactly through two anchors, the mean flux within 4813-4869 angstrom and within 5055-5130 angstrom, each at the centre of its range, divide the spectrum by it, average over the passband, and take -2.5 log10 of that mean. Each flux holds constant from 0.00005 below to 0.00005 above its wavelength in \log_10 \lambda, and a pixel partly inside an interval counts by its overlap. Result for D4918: 0.03 mag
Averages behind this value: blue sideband 8.41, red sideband 8.56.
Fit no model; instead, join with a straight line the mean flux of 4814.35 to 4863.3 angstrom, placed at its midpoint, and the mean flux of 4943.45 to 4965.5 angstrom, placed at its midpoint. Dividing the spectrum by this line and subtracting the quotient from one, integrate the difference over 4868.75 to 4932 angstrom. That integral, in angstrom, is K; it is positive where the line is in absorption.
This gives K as 2.1 angstrom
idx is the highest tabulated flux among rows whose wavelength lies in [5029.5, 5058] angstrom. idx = 11.04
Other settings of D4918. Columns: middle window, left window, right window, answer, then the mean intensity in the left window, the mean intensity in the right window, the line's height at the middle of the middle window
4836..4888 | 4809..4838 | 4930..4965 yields 0.072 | 8.65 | 9.04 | 8.77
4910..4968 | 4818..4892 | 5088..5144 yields -0.061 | 8.32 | 8.4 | 8.34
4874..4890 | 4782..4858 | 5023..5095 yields 0.072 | 8.7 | 8.83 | 8.73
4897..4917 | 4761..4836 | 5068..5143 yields -0.027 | 8.73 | 8.44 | 8.63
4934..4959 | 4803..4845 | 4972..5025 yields -0.046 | 8.73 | 8.59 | 8.63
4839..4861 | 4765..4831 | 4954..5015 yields 0.057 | 8.79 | 8.67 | 8.76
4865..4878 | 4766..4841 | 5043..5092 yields 0.060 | 8.74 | 8.89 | 8.78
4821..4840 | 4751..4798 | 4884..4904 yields 0.011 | 8.54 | 8.52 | 8.53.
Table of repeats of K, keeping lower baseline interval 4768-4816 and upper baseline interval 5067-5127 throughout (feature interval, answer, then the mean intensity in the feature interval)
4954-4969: 0.0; 8.64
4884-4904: 0.5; 8.52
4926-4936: -0.8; 9.38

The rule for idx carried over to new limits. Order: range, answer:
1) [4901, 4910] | 9.455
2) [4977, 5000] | 10.11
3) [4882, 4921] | 9.546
